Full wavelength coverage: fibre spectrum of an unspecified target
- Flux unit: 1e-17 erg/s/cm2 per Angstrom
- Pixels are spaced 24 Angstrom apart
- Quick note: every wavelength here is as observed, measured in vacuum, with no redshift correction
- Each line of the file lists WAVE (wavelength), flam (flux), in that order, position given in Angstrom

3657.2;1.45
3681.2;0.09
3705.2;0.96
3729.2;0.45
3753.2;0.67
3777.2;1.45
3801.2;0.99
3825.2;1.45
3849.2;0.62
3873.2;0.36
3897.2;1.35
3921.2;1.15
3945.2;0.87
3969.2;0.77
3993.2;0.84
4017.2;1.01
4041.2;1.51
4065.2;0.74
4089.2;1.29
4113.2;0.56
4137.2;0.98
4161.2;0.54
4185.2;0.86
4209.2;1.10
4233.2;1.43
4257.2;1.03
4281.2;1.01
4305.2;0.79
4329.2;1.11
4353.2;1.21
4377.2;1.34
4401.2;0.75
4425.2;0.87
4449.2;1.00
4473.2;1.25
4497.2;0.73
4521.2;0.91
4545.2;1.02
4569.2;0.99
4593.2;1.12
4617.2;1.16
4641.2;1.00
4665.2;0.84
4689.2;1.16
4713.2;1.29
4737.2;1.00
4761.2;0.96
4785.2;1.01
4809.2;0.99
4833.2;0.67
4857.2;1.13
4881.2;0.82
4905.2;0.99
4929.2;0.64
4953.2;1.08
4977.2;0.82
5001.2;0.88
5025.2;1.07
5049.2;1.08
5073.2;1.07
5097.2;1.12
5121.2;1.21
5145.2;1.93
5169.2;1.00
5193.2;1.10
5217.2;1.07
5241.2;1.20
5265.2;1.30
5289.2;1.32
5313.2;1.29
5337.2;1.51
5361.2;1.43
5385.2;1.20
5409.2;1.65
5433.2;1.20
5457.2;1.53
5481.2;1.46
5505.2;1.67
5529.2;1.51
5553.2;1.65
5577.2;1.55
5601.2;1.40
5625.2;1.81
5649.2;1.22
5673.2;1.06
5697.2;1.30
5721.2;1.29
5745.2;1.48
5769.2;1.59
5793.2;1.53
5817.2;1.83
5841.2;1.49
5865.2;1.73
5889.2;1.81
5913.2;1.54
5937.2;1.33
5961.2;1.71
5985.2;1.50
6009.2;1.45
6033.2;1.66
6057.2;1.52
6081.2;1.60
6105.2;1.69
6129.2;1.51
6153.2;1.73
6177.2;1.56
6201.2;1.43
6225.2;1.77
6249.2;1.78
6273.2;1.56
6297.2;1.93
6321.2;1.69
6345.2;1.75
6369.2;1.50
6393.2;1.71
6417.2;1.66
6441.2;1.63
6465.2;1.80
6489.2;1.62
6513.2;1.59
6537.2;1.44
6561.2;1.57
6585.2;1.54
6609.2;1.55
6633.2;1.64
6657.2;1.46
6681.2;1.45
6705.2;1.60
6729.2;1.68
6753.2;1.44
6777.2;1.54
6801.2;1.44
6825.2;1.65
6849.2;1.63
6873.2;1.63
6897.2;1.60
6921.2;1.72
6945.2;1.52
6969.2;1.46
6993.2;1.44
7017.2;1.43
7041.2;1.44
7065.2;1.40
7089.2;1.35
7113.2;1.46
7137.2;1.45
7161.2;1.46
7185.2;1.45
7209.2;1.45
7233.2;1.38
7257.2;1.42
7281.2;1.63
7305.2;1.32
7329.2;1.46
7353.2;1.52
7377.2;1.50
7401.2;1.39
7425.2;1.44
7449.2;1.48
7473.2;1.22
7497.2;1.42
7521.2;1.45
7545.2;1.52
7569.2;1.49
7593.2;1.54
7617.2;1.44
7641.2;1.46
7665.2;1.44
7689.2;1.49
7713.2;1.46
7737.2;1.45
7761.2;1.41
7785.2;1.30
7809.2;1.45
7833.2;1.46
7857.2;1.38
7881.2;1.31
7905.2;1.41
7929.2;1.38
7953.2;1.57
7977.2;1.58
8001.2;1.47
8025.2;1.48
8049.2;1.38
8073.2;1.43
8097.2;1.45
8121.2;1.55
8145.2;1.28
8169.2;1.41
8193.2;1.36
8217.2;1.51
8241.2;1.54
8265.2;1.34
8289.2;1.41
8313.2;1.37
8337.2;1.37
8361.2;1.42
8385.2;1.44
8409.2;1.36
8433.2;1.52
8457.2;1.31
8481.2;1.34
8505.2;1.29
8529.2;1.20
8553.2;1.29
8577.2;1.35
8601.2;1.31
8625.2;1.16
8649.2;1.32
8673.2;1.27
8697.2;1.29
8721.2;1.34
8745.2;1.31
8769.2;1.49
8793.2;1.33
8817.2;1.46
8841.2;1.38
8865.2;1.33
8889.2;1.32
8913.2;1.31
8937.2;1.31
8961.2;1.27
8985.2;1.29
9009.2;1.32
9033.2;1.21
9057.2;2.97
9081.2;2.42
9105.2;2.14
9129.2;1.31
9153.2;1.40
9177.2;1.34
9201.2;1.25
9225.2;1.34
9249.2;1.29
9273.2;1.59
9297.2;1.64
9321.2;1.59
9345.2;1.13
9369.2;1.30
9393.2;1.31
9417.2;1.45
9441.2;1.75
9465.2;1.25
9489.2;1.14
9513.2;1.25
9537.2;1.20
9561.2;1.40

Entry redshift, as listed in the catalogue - 0.38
